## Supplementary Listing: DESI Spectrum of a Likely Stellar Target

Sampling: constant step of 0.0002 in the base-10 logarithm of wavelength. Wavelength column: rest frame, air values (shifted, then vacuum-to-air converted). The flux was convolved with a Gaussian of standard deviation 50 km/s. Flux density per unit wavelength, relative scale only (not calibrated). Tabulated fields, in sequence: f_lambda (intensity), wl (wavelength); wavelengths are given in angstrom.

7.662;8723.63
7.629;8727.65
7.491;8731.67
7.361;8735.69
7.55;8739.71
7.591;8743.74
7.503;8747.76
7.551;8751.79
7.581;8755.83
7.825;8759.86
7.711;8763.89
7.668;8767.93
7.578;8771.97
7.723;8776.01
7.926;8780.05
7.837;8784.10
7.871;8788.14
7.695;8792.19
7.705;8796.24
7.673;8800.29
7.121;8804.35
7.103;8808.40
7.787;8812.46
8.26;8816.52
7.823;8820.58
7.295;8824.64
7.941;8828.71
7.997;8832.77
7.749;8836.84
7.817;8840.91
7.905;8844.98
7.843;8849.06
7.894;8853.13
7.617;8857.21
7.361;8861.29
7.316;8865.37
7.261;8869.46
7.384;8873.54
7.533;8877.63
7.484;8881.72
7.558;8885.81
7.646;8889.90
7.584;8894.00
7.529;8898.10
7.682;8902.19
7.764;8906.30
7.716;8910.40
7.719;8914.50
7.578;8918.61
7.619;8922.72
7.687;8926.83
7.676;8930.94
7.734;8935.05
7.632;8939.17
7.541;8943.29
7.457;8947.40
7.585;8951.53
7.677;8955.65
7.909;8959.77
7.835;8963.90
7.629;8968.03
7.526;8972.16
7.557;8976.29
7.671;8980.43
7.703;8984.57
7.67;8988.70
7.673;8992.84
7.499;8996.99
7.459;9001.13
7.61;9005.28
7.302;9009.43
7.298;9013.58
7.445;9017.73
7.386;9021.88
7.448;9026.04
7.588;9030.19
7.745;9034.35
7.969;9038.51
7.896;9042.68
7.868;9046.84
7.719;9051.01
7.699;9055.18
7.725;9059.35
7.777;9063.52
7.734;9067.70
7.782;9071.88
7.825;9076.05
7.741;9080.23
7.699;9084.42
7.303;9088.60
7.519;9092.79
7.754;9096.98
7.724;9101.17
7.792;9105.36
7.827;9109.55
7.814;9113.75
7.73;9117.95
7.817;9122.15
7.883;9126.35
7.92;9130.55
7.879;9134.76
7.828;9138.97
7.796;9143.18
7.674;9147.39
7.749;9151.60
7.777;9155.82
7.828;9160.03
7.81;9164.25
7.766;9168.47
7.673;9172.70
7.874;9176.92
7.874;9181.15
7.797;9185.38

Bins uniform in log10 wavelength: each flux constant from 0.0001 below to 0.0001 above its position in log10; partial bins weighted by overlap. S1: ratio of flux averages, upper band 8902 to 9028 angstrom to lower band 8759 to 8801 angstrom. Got 0.98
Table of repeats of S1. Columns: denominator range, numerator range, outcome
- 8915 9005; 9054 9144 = 1.02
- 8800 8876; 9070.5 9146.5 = 1.02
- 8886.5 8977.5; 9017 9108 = 1.01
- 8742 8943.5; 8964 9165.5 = 1.00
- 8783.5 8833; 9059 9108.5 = 1.00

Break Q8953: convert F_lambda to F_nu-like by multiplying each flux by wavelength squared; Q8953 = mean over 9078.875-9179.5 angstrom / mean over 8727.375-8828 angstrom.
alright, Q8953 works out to 1.1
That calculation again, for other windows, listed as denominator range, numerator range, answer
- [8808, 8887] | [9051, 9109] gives 1.06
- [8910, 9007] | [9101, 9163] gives 1.06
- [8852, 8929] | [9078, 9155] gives 1.08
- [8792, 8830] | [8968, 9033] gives 1.03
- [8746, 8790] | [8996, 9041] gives 1.03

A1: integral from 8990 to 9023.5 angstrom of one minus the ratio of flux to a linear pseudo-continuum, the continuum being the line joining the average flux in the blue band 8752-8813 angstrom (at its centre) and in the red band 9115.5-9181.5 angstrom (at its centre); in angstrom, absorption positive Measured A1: 1.2 angstrom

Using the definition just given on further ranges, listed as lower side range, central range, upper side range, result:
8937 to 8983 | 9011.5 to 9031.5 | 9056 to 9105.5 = 0.6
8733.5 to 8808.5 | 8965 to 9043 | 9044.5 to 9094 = 1.1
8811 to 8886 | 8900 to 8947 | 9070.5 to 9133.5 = 0.2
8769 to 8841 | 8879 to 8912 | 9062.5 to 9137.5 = 0.5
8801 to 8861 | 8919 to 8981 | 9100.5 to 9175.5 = 0.8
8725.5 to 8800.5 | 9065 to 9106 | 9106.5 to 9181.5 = 0.5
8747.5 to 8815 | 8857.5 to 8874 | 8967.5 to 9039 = 0.6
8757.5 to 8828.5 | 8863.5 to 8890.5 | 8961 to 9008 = 0.8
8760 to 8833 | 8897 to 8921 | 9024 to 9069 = 0.2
